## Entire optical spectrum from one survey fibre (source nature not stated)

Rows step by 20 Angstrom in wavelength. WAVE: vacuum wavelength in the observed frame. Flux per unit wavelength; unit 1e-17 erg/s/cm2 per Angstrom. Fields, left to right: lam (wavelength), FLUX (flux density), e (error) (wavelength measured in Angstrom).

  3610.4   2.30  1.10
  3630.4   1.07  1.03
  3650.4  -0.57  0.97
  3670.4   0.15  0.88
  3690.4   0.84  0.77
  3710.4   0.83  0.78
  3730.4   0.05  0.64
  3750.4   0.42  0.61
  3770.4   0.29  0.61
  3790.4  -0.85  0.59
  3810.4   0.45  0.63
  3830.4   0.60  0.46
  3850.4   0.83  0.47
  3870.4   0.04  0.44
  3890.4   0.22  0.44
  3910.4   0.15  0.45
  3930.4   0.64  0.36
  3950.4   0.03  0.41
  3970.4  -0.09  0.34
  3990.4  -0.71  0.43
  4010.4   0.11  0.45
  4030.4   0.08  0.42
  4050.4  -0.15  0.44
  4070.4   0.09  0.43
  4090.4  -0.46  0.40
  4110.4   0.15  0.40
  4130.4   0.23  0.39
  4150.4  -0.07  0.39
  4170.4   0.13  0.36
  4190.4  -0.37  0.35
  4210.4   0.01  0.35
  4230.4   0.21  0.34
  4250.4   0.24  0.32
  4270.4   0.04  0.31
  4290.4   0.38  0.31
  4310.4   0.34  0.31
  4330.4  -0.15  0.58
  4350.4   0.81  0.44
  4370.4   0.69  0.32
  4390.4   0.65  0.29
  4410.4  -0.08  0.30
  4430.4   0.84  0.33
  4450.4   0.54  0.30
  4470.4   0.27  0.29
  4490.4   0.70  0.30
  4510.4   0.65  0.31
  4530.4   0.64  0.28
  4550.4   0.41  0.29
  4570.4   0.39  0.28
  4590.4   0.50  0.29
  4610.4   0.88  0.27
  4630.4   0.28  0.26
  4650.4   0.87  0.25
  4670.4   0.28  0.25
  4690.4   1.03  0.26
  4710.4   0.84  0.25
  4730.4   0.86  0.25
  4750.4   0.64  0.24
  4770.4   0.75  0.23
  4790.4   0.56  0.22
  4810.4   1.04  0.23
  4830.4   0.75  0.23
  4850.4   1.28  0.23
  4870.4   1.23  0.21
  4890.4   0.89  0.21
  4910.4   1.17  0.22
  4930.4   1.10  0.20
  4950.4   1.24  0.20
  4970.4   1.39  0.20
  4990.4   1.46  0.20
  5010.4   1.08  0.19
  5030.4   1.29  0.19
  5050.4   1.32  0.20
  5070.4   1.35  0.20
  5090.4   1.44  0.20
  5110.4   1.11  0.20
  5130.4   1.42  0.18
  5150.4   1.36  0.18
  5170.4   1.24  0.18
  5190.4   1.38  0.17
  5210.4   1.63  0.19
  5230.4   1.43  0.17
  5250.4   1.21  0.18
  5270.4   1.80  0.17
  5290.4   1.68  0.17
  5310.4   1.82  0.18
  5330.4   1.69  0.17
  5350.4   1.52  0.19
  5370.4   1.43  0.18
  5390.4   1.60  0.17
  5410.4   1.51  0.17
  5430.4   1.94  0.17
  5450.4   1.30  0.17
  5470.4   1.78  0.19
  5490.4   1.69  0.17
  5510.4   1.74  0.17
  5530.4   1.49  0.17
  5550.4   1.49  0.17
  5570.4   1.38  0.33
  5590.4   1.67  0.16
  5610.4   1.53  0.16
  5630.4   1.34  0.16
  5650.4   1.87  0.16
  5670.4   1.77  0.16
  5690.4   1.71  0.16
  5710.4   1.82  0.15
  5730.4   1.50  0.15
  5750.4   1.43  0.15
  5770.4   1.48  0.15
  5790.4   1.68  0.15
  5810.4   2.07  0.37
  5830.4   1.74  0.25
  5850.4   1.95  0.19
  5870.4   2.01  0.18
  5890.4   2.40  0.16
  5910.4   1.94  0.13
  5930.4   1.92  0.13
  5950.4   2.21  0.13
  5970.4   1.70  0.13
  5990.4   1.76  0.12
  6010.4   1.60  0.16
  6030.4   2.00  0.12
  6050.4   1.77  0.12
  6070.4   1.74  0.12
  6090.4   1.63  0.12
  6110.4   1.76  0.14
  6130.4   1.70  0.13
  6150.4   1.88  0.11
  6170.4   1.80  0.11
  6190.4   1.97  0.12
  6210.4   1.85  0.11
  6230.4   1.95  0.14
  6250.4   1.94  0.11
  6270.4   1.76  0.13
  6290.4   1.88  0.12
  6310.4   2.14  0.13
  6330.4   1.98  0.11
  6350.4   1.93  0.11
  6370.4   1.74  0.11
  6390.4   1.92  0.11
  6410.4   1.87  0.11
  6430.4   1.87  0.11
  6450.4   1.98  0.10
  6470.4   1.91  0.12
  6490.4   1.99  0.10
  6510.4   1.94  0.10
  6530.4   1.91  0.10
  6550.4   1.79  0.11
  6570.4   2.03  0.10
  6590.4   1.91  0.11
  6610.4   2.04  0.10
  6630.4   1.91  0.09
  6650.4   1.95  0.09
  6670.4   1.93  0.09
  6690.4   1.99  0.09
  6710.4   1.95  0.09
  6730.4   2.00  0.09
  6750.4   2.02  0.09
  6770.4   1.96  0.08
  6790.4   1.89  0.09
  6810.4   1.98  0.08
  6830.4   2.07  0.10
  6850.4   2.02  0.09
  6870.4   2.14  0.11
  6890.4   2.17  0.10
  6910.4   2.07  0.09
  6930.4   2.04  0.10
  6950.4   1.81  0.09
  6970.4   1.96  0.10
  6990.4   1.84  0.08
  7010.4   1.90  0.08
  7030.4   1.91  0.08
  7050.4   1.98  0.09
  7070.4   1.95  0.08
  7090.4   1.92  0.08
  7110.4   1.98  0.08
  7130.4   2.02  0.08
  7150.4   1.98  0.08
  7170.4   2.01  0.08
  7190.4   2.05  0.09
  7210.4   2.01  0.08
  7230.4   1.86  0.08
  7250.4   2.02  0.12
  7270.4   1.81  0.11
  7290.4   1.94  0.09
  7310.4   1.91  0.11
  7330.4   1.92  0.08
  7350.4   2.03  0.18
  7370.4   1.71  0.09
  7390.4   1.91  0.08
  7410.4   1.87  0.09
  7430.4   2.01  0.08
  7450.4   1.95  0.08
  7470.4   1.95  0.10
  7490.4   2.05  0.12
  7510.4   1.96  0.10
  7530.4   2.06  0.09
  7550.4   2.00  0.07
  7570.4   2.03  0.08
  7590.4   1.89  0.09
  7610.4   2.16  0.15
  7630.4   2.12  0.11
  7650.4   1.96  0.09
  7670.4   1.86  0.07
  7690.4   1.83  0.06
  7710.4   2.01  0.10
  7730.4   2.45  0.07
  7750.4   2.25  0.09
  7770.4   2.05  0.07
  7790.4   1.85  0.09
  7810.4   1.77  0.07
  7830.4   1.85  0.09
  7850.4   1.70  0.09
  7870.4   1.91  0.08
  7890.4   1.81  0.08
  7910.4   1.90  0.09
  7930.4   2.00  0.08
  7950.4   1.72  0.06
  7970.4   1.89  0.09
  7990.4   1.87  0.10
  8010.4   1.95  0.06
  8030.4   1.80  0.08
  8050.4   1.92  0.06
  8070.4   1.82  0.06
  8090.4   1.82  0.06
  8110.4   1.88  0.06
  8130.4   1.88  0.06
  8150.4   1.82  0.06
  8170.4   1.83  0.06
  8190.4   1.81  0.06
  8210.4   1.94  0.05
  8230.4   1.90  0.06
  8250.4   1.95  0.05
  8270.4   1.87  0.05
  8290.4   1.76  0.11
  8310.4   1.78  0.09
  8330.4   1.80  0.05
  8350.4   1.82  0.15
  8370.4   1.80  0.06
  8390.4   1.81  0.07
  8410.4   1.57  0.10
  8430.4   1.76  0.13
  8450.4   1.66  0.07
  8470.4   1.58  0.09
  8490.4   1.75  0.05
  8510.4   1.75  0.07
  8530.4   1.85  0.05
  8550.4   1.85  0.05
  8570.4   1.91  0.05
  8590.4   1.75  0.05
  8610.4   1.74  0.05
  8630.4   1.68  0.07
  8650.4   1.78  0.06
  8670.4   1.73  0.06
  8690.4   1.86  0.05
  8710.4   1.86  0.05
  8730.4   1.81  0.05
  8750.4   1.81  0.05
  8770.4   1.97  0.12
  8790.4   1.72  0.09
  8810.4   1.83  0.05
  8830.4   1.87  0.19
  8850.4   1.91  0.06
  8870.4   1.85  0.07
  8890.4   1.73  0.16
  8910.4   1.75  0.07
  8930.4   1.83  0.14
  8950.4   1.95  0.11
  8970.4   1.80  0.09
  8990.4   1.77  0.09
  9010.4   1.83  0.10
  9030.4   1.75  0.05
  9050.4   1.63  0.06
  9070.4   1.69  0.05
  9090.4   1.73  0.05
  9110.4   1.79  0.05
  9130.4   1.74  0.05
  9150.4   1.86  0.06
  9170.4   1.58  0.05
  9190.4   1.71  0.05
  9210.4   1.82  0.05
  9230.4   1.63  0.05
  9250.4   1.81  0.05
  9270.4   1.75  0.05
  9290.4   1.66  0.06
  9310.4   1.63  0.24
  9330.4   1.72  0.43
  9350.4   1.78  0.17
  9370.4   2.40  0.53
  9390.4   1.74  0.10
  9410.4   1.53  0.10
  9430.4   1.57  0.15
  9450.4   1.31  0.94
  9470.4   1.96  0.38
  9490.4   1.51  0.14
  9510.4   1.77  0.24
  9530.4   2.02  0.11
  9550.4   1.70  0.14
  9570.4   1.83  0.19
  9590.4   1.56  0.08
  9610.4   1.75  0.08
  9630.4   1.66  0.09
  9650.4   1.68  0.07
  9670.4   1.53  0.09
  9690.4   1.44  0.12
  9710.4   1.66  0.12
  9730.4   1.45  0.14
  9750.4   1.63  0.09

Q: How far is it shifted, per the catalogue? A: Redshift 0.178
